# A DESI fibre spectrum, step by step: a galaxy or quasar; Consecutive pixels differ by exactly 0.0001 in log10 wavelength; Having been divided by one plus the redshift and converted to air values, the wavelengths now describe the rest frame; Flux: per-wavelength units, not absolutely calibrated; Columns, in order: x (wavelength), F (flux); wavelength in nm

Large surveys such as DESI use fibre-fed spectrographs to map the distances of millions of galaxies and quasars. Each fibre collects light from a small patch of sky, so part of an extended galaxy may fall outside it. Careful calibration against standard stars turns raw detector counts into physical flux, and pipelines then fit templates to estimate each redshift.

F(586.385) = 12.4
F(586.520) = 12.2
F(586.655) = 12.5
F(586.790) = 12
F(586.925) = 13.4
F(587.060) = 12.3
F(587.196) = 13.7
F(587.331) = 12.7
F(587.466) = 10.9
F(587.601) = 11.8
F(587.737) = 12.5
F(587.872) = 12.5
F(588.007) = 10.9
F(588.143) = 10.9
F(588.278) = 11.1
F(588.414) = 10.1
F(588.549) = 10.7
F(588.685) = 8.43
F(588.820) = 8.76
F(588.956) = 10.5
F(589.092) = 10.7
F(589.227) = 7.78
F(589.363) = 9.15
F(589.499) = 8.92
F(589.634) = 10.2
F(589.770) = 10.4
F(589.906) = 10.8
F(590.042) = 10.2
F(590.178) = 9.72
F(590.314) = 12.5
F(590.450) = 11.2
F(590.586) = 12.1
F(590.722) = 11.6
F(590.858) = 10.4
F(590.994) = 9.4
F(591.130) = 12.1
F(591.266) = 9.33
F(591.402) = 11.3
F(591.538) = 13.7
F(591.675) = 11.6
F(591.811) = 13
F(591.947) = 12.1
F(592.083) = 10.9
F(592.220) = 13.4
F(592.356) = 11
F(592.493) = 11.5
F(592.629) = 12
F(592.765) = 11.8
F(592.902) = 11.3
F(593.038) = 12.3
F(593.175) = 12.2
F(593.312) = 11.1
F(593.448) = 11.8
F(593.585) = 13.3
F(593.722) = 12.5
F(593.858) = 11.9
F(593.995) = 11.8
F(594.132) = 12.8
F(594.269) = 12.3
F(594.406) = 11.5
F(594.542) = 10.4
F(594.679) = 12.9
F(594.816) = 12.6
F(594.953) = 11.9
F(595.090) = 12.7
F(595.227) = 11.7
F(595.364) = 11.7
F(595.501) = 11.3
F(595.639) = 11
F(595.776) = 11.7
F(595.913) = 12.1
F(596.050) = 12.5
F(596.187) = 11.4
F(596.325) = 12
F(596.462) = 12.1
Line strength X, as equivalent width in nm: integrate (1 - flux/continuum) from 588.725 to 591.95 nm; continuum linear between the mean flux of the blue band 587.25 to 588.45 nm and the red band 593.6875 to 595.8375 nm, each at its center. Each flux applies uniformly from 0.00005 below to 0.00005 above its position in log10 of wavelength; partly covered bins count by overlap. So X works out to 0.28 nm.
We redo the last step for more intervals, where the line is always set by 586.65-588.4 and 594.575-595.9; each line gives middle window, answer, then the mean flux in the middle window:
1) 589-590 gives 0.187 nm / 9.74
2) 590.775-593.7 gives 0.059 nm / 11.7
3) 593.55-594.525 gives -0.020 nm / 12.2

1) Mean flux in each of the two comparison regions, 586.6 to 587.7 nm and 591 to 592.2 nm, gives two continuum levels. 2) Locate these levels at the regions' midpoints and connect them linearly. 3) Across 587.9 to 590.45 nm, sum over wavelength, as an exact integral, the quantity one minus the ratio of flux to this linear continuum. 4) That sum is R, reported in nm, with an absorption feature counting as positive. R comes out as 0.405 nm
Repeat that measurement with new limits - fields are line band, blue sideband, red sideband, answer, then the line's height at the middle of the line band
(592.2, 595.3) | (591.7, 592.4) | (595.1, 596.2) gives -0.02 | 11.9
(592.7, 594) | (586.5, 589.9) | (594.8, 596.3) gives -0.05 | 11.6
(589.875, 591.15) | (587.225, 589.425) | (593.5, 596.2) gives 0.02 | 11.1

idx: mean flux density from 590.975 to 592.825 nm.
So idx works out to 11.7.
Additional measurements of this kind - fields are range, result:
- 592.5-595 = 12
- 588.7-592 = 10.7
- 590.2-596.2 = 11.8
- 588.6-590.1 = 9.63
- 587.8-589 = 10.4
